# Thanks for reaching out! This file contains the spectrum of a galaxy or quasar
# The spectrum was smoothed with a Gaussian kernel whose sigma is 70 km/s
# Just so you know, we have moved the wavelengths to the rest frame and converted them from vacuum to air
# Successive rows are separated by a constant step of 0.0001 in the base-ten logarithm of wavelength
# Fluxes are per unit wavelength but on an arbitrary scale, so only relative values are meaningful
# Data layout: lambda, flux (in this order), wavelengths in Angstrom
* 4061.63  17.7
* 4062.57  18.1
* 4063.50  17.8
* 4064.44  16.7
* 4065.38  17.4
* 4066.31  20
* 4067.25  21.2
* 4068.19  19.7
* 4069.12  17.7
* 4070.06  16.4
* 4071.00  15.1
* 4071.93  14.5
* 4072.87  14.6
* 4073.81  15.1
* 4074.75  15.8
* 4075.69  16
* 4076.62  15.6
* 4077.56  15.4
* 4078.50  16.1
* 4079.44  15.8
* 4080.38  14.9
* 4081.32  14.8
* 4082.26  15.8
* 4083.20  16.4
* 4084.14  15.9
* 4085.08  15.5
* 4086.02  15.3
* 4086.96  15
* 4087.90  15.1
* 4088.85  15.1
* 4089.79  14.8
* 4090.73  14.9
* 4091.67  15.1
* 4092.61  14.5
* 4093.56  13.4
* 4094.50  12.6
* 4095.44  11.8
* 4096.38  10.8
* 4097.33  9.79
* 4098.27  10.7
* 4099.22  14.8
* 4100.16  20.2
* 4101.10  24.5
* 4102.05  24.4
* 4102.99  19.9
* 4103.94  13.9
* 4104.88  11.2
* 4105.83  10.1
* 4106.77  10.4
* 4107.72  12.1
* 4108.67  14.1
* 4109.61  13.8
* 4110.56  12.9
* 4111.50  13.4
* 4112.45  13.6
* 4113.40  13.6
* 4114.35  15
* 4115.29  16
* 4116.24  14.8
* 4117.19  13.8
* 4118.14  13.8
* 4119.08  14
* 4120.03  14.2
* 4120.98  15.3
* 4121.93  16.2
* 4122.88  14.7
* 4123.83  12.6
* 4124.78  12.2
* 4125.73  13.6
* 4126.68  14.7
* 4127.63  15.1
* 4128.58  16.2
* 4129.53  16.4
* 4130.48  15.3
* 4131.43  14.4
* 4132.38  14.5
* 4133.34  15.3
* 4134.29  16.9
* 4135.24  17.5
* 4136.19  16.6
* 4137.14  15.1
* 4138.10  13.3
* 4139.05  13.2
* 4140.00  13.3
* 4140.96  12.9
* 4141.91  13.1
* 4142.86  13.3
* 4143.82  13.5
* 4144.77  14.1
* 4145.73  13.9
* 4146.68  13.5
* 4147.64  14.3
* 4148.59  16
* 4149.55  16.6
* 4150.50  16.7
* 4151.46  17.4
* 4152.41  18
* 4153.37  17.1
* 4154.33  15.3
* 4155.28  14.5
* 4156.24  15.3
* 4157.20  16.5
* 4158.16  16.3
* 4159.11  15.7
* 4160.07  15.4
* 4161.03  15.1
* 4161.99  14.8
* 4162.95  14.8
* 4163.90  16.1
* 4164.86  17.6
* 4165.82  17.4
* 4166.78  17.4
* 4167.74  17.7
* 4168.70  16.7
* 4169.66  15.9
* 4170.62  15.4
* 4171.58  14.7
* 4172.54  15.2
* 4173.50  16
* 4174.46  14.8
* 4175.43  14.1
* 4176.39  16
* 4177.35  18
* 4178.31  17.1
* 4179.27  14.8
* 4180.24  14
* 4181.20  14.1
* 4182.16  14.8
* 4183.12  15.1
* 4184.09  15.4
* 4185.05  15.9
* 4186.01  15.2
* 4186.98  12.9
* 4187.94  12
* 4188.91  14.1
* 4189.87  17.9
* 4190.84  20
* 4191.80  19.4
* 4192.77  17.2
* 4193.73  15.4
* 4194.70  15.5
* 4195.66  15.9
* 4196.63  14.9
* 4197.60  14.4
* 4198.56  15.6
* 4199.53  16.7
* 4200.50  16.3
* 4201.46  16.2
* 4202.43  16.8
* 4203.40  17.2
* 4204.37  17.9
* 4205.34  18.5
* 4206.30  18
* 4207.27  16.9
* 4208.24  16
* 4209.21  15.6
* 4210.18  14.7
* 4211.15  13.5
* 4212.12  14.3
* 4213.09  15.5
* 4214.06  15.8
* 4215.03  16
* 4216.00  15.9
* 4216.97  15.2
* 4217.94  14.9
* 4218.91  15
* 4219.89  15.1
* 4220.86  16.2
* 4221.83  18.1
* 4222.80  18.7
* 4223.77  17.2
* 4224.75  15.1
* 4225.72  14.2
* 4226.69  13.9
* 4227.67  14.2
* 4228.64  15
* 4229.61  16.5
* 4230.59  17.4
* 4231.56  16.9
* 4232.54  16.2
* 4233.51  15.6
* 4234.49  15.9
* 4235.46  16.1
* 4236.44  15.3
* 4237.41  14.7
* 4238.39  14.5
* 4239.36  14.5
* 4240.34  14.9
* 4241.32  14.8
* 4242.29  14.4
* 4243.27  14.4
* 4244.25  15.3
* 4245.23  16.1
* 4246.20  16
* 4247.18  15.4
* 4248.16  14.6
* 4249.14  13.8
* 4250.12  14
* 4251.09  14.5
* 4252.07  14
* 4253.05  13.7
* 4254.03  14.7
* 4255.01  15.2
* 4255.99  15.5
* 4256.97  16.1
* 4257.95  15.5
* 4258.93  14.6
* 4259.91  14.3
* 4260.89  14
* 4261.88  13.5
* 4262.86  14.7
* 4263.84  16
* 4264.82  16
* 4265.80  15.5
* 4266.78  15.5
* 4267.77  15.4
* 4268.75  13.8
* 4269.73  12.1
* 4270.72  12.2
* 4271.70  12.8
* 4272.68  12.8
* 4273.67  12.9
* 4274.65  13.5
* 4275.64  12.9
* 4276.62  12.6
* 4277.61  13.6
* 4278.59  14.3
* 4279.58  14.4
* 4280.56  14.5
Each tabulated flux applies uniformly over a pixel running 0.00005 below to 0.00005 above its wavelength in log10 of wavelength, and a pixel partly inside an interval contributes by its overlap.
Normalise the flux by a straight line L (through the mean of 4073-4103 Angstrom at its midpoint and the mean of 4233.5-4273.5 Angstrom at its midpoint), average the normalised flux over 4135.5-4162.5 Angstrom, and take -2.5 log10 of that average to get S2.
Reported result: 0.01 mag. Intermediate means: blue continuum 15.4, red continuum 14.7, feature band 15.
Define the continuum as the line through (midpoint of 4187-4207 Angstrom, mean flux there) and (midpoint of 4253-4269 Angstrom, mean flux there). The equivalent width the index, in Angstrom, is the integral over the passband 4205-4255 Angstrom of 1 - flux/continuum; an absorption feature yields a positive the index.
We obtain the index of 0.8 Angstrom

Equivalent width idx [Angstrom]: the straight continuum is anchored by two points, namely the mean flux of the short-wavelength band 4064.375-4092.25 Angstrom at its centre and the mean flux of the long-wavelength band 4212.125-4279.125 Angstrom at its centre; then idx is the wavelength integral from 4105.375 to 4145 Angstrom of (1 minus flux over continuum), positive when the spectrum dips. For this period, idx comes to 3.9 Angstrom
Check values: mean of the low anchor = 16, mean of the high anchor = 14.9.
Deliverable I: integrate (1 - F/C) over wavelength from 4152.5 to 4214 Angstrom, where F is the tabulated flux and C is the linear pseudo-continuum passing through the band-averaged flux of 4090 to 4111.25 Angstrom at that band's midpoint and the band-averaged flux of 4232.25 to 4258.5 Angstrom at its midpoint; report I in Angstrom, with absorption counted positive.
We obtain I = -4.8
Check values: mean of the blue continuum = 14.4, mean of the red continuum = 15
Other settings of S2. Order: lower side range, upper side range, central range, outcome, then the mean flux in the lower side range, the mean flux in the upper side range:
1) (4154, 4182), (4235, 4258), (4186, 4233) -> -0.05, 15.7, 14.9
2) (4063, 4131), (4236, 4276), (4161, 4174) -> -0.09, 15.1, 14.5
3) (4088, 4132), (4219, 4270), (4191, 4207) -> -0.12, 14.5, 15.2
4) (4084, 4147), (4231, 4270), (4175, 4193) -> -0.07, 14.5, 15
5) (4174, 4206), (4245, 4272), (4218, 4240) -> -0.04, 15.9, 14.6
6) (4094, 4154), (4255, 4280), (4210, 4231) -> -0.09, 14.7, 14.2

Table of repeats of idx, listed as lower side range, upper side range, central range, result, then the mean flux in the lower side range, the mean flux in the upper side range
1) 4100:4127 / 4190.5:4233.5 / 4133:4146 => 0.57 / 14.7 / 16.1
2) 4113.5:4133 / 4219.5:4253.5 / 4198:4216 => -1.21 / 14.6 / 15.4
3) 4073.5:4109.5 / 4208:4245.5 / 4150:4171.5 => -1.42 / 14.9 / 15.5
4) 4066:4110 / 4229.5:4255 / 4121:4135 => 0.32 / 15.3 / 15.1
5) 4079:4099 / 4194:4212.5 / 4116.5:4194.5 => -0.22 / 14.2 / 16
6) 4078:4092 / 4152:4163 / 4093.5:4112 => 1.44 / 15.4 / 15.7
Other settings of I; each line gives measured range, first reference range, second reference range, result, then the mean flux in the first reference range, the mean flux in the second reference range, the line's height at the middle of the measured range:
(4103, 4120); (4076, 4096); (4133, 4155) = 1.7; 14.9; 15.1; 15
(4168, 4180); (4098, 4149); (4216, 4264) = -0.6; 14.7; 15.2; 14.9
